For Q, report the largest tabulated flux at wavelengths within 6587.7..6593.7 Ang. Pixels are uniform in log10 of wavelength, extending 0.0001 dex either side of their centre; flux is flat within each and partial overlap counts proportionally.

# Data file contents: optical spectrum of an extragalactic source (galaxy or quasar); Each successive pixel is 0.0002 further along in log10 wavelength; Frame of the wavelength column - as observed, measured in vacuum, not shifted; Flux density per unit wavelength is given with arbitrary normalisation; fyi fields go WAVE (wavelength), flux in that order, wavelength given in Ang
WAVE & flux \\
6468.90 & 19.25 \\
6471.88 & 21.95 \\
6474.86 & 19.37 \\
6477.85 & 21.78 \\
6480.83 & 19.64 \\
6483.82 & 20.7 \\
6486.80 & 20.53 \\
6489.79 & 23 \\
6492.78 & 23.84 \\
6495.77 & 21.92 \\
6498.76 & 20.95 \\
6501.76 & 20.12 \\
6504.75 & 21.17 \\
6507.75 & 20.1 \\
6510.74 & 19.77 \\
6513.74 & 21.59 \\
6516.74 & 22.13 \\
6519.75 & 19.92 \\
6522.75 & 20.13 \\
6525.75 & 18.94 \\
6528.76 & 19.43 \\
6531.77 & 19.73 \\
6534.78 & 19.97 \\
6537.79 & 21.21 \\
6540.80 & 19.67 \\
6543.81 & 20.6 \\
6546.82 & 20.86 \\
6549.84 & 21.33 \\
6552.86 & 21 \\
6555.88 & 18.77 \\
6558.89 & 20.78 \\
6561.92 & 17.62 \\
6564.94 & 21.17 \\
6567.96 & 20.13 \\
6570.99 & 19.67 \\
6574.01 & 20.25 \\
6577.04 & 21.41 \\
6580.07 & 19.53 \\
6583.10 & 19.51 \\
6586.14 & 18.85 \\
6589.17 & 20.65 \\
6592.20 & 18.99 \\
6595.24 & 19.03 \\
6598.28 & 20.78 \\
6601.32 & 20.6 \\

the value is 20.65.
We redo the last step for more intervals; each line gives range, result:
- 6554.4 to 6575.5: 21.17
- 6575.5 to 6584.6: 21.41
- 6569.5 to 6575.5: 20.25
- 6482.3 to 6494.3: 23.84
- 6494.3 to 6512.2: 21.92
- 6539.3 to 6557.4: 21.33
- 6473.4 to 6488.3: 21.78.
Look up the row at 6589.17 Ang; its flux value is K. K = 20.65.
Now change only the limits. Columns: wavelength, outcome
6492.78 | 23.84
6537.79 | 21.21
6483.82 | 20.7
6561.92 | 17.62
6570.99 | 19.67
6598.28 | 20.78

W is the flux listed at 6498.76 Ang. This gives 20.95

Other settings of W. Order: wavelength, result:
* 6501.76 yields 20.12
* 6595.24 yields 19.03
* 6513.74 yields 21.59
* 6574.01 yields 20.25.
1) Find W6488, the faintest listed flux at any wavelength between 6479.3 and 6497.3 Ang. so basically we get 19.64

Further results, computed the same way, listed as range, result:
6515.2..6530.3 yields 18.94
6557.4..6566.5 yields 17.62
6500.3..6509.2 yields 20.1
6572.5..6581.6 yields 19.53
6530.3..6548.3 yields 19.67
